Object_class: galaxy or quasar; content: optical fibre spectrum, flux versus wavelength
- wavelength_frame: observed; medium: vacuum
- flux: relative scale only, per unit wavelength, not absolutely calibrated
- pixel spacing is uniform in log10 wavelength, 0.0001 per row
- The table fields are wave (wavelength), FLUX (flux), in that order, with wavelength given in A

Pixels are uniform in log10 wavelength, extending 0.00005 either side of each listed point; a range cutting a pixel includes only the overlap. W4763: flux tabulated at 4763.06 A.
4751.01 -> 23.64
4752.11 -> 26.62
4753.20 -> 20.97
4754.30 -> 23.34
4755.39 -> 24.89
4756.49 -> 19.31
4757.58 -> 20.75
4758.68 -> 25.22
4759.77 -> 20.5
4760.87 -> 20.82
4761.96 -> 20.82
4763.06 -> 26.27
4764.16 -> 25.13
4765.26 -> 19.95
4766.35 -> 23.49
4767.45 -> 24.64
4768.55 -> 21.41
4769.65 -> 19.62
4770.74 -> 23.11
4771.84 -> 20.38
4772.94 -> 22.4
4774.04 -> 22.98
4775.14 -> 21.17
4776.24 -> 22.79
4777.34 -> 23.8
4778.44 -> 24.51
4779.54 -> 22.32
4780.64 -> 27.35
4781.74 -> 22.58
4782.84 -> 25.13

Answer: 26.27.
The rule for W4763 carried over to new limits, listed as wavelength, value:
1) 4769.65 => 19.62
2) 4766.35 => 23.49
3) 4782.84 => 25.13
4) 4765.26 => 19.95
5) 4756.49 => 19.31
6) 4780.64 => 27.35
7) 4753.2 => 20.97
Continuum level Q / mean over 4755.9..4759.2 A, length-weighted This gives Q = 21.7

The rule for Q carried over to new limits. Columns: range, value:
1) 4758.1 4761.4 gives 22.2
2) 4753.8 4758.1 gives 22.1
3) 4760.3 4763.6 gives 22.6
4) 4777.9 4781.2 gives 24.7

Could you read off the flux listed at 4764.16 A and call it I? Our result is 25.13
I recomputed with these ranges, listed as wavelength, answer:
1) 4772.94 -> 22.4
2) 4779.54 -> 22.32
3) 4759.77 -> 20.5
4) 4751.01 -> 23.64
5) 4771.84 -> 20.38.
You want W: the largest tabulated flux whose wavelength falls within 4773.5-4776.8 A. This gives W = 22.98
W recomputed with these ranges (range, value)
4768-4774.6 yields 23.11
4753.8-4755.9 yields 24.89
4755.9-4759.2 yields 25.22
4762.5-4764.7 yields 26.27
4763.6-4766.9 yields 25.13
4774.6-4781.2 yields 27.35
